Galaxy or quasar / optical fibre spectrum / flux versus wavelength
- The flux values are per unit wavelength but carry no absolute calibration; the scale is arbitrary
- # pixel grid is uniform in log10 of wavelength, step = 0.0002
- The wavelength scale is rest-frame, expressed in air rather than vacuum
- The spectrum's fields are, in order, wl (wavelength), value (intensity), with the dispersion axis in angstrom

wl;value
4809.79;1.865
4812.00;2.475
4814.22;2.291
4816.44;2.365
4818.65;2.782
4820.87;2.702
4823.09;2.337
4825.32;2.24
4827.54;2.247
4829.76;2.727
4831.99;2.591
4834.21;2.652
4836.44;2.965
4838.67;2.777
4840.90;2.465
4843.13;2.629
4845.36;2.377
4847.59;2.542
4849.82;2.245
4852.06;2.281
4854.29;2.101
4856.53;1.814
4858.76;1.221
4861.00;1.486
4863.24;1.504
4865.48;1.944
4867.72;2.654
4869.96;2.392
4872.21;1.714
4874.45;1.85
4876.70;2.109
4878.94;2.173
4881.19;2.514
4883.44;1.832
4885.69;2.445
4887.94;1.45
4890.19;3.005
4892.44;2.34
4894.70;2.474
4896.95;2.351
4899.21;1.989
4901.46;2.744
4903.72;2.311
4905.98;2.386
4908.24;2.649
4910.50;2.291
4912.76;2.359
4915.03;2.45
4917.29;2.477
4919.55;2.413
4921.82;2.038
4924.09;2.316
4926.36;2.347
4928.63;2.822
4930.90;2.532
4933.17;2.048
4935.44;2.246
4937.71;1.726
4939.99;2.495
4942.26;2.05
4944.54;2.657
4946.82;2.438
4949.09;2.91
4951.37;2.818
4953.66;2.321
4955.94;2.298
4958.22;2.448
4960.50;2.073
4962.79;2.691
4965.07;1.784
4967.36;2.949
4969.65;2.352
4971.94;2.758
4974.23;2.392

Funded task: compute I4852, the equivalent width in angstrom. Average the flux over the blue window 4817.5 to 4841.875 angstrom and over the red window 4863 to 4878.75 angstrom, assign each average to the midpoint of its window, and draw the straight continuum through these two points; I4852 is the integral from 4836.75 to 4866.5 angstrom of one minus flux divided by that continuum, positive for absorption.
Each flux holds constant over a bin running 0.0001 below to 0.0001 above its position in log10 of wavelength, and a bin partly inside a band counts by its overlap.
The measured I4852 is 2.51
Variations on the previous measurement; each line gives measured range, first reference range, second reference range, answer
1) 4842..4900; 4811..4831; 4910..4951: 7.0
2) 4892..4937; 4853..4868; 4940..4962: -4.1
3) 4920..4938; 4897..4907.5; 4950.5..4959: 0.9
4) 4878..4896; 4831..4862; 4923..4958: 0.5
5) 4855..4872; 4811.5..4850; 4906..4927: 4.2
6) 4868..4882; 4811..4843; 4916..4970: 1.9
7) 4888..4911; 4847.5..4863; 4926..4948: -3.0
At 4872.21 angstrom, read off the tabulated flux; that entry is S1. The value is 1.714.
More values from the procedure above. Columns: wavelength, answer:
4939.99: 2.495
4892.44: 2.34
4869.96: 2.392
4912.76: 2.359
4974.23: 2.392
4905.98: 2.386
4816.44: 2.365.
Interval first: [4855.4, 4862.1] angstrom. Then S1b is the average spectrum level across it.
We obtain 1.51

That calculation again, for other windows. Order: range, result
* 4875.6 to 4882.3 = 2.27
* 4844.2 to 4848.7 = 2.46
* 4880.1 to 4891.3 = 2.25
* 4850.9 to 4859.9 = 1.85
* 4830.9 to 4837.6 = 2.74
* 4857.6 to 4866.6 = 1.54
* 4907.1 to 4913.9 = 2.43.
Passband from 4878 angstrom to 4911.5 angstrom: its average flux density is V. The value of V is 2.33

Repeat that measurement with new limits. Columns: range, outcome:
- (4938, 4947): 2.34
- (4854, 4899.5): 2.07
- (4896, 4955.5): 2.39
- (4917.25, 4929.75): 2.39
